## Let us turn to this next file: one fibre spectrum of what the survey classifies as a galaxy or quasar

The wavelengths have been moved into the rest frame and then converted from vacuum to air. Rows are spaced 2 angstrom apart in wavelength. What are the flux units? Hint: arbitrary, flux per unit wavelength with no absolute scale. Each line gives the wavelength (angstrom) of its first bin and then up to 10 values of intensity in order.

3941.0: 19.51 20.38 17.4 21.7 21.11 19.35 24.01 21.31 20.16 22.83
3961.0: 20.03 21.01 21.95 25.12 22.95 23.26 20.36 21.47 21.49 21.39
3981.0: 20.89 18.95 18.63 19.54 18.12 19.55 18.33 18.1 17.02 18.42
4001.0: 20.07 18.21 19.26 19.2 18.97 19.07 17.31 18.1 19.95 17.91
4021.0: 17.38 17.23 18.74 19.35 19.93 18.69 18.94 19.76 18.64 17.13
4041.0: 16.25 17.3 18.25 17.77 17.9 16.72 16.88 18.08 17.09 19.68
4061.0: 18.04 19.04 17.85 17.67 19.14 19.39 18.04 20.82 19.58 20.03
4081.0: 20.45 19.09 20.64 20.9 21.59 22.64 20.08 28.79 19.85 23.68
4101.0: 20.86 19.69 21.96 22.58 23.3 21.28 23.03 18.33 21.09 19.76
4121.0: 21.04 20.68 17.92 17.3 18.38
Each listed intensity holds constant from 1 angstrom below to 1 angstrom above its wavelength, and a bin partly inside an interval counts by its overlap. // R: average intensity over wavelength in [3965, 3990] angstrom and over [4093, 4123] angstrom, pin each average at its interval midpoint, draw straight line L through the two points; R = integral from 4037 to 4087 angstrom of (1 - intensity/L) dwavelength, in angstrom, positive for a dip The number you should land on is 6.9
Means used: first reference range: 21.1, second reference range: 21.7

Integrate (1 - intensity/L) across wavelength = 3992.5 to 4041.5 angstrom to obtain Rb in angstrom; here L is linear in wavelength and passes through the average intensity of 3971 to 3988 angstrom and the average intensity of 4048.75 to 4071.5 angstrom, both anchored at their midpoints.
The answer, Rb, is 2.2 angstrom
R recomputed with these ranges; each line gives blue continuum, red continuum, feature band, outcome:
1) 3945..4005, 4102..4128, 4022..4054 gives 3.8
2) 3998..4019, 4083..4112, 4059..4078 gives 1.8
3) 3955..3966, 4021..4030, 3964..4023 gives 0.9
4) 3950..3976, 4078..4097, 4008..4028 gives 3.0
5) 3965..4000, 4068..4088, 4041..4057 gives 2.0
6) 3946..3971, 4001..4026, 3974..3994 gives 0.5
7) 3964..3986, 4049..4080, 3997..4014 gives 1.5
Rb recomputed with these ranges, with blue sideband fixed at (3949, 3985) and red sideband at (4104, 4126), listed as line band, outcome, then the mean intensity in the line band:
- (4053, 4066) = 1.8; 18.2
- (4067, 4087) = 1.4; 19.6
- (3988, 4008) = 2.6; 18.6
